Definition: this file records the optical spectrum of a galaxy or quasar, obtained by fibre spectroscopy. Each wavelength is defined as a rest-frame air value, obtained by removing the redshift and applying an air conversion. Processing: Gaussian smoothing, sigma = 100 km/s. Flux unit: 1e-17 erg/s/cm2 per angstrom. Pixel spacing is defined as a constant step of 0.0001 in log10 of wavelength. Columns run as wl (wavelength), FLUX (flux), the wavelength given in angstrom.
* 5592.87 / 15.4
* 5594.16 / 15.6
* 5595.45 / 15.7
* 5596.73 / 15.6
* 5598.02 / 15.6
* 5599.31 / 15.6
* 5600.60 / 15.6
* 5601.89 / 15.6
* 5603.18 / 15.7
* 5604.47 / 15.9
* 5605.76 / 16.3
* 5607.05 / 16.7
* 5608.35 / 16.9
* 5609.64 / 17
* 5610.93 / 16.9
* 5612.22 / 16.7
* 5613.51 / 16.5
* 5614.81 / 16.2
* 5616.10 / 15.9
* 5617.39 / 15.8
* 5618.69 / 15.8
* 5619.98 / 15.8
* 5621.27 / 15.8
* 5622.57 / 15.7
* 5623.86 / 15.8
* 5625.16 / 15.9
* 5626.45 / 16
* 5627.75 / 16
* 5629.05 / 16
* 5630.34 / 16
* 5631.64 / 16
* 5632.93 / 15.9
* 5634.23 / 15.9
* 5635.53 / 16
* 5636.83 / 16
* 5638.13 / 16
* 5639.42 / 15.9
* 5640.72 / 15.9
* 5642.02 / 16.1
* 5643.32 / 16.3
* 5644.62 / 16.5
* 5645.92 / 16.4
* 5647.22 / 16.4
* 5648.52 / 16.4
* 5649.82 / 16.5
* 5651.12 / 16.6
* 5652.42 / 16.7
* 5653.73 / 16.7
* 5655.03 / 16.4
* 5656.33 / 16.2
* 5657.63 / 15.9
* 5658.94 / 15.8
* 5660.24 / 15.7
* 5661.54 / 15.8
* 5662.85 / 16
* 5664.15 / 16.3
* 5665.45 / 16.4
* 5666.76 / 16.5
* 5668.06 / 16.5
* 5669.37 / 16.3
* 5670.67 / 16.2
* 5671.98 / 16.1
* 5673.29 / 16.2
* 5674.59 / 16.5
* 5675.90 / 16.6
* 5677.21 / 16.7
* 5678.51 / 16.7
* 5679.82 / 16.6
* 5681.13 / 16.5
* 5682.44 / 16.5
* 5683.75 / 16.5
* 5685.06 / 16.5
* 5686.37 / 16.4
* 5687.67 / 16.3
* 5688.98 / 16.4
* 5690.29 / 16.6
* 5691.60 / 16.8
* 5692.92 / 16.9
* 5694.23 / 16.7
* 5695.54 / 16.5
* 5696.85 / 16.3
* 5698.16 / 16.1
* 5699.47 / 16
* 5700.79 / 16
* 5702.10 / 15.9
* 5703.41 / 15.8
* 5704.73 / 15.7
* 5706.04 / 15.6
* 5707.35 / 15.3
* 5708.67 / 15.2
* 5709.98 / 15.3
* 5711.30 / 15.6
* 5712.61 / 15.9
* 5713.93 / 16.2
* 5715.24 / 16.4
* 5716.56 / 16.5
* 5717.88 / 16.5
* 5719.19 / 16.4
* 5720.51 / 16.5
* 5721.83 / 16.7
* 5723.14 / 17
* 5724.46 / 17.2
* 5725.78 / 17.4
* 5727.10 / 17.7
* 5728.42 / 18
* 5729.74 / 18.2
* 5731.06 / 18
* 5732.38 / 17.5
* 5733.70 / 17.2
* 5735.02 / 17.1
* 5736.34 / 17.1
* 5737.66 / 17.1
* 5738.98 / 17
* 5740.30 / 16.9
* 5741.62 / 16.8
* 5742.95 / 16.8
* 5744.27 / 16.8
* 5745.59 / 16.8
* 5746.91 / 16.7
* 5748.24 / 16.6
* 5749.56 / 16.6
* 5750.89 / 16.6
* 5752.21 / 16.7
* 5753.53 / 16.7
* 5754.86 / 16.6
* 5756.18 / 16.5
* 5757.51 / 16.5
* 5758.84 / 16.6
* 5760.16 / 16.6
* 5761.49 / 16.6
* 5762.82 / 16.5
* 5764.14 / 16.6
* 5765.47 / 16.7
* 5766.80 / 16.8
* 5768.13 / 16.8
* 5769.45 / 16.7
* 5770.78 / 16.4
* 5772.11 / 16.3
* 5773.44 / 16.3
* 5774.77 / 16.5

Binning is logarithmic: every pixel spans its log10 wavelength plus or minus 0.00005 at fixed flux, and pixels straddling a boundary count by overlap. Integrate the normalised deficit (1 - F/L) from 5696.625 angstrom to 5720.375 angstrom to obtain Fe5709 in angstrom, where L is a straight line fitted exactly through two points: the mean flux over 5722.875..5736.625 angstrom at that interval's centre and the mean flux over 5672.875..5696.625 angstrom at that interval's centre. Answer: 1.6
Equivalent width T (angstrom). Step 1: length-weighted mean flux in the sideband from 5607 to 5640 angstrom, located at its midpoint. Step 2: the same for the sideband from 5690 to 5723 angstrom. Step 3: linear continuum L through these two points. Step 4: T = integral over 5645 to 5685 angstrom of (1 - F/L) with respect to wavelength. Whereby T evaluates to -0.6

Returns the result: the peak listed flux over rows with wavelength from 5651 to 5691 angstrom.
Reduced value 16.7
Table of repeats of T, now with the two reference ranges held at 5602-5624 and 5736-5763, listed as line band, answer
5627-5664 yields 0.40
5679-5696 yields -0.08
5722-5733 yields -0.63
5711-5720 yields 0.19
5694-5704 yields 0.23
